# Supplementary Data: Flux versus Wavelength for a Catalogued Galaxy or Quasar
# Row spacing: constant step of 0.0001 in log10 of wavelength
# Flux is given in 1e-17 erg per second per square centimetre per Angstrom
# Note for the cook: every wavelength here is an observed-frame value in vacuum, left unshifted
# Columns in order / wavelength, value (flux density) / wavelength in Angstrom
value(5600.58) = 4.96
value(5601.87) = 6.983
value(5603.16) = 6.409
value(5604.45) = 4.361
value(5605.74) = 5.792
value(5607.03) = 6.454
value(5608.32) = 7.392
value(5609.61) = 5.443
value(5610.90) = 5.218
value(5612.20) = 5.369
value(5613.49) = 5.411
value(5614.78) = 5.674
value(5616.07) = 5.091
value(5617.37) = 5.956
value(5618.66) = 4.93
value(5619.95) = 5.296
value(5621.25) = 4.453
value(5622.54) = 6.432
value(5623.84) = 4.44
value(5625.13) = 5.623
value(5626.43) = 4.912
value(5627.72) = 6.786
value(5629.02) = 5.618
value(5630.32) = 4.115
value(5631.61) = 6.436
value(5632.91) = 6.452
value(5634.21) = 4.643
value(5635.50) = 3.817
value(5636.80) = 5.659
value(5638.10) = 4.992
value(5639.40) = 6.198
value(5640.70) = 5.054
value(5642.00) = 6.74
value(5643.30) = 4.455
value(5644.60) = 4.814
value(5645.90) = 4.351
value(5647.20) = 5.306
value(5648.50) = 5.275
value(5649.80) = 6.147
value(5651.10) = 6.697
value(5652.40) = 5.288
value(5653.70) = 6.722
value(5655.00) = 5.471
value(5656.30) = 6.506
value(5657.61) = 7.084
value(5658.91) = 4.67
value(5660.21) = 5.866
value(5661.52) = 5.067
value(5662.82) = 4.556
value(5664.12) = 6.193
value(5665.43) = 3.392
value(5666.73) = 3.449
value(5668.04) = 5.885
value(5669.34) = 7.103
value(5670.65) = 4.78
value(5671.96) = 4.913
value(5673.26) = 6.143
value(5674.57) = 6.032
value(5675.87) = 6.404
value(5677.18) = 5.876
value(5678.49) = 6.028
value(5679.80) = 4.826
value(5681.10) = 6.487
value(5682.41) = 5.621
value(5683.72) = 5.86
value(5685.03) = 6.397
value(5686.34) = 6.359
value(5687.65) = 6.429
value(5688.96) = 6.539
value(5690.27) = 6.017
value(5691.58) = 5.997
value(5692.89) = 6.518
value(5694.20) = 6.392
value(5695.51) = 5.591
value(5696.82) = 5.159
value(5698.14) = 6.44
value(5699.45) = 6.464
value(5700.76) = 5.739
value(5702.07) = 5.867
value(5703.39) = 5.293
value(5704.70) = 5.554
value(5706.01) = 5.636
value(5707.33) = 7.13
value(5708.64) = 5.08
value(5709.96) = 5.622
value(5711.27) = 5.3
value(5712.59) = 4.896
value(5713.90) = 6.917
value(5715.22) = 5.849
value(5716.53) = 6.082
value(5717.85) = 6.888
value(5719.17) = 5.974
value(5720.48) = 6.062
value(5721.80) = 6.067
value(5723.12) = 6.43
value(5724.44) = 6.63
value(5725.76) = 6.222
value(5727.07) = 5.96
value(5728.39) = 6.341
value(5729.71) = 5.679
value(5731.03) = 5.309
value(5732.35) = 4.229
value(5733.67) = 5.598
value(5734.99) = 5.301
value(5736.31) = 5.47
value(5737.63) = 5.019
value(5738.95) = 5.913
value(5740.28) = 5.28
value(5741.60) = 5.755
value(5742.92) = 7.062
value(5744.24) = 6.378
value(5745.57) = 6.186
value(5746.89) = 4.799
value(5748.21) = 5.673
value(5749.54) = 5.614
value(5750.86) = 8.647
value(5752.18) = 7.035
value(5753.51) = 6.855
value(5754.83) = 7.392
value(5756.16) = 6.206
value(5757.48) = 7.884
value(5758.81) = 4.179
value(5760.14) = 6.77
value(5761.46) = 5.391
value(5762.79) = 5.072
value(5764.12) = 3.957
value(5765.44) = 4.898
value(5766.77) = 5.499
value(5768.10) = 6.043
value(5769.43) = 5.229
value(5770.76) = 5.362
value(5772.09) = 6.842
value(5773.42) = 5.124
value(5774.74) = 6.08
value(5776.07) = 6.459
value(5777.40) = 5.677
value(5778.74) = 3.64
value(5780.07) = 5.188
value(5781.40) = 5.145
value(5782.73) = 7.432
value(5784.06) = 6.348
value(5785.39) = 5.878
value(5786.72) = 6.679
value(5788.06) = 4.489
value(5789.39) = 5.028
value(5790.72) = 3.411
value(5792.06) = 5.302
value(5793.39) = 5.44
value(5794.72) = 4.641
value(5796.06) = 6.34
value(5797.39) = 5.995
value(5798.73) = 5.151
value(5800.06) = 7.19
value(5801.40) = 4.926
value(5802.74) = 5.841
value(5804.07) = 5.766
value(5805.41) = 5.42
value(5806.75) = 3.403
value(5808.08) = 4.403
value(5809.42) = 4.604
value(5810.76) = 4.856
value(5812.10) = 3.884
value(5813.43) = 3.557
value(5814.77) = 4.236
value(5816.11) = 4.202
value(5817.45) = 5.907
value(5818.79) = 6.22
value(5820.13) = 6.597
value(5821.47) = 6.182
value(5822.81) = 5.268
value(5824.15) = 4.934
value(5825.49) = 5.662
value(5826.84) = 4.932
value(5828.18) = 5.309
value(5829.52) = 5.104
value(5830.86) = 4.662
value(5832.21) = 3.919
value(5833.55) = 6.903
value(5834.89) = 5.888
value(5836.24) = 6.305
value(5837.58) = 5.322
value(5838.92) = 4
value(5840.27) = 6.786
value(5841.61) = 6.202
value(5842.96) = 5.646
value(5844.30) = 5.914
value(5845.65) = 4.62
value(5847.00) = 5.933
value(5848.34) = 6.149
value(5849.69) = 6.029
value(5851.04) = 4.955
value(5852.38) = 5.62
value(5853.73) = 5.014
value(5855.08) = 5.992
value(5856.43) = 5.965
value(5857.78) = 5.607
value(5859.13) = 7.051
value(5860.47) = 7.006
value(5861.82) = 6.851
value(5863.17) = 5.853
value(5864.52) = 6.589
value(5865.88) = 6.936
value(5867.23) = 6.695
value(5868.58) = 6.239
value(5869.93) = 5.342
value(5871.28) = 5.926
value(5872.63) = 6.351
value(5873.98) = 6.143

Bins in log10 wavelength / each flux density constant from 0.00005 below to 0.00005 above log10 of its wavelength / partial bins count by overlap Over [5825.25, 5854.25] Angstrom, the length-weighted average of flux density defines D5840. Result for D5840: 5.49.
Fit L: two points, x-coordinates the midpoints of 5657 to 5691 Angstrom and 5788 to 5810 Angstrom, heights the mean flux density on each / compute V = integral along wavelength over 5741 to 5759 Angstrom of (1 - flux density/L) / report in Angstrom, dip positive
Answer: -3.69 Angstrom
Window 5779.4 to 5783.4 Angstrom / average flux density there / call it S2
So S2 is 5.93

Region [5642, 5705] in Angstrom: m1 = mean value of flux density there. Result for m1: 5.72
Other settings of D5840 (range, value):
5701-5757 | 5.99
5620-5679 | 5.48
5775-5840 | 5.3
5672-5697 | 6.03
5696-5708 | 5.91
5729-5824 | 5.55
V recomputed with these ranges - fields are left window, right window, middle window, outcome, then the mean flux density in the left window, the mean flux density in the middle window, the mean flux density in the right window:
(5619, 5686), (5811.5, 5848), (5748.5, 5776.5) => -3.1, 5.52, 6.02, 5.35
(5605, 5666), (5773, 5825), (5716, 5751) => -3.4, 5.5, 5.91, 5.31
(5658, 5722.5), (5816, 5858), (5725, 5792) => -0.7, 5.79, 5.75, 5.57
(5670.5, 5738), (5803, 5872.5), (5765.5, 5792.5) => 0.8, 5.89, 5.53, 5.55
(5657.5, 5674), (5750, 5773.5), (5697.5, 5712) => -0.6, 5.26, 5.82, 6.04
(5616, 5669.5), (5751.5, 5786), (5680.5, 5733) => -3.3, 5.42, 5.97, 5.83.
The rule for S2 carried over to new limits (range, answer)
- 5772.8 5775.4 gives 5.63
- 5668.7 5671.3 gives 5.93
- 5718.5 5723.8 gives 6.13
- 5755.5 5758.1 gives 7.05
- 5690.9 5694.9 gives 6.3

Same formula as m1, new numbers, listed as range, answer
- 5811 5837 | 5.24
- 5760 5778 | 5.57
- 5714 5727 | 6.26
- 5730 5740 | 5.28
